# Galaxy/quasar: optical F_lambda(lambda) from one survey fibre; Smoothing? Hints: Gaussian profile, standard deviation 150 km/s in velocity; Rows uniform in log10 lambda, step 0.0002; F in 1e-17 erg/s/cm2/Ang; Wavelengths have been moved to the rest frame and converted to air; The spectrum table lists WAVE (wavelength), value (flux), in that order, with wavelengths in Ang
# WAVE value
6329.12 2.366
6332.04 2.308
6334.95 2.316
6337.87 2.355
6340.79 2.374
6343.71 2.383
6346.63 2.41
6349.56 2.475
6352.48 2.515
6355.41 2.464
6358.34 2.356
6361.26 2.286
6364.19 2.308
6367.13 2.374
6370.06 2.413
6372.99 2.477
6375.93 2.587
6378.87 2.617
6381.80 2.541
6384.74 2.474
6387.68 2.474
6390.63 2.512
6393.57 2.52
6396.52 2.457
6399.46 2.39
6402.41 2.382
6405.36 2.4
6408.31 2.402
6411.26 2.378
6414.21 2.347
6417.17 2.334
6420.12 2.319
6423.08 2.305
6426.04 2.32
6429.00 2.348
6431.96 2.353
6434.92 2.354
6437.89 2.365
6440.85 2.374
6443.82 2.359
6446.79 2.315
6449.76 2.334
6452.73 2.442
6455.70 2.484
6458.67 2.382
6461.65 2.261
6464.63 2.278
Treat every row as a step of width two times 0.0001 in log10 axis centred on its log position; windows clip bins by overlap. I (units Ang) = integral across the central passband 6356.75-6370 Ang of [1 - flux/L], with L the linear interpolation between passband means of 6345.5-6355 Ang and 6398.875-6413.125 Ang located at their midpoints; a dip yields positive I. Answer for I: 0.6 Ang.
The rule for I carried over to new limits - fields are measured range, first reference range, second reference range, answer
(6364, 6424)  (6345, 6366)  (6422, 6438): -1.61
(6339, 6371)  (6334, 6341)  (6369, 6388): 0.29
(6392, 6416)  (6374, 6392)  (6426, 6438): 0.44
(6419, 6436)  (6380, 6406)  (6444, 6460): 0.62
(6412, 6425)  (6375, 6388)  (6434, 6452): 0.54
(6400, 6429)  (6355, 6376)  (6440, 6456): 0.35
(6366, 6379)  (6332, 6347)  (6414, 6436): -0.74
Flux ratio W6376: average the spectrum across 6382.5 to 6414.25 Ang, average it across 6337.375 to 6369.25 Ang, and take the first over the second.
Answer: 1.02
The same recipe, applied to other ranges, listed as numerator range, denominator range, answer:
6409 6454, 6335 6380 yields 0.97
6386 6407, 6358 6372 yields 1.04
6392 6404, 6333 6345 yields 1.03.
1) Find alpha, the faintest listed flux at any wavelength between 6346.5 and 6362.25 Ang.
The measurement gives 2.286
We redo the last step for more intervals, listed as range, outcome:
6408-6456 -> 2.305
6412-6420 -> 2.334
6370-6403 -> 2.382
